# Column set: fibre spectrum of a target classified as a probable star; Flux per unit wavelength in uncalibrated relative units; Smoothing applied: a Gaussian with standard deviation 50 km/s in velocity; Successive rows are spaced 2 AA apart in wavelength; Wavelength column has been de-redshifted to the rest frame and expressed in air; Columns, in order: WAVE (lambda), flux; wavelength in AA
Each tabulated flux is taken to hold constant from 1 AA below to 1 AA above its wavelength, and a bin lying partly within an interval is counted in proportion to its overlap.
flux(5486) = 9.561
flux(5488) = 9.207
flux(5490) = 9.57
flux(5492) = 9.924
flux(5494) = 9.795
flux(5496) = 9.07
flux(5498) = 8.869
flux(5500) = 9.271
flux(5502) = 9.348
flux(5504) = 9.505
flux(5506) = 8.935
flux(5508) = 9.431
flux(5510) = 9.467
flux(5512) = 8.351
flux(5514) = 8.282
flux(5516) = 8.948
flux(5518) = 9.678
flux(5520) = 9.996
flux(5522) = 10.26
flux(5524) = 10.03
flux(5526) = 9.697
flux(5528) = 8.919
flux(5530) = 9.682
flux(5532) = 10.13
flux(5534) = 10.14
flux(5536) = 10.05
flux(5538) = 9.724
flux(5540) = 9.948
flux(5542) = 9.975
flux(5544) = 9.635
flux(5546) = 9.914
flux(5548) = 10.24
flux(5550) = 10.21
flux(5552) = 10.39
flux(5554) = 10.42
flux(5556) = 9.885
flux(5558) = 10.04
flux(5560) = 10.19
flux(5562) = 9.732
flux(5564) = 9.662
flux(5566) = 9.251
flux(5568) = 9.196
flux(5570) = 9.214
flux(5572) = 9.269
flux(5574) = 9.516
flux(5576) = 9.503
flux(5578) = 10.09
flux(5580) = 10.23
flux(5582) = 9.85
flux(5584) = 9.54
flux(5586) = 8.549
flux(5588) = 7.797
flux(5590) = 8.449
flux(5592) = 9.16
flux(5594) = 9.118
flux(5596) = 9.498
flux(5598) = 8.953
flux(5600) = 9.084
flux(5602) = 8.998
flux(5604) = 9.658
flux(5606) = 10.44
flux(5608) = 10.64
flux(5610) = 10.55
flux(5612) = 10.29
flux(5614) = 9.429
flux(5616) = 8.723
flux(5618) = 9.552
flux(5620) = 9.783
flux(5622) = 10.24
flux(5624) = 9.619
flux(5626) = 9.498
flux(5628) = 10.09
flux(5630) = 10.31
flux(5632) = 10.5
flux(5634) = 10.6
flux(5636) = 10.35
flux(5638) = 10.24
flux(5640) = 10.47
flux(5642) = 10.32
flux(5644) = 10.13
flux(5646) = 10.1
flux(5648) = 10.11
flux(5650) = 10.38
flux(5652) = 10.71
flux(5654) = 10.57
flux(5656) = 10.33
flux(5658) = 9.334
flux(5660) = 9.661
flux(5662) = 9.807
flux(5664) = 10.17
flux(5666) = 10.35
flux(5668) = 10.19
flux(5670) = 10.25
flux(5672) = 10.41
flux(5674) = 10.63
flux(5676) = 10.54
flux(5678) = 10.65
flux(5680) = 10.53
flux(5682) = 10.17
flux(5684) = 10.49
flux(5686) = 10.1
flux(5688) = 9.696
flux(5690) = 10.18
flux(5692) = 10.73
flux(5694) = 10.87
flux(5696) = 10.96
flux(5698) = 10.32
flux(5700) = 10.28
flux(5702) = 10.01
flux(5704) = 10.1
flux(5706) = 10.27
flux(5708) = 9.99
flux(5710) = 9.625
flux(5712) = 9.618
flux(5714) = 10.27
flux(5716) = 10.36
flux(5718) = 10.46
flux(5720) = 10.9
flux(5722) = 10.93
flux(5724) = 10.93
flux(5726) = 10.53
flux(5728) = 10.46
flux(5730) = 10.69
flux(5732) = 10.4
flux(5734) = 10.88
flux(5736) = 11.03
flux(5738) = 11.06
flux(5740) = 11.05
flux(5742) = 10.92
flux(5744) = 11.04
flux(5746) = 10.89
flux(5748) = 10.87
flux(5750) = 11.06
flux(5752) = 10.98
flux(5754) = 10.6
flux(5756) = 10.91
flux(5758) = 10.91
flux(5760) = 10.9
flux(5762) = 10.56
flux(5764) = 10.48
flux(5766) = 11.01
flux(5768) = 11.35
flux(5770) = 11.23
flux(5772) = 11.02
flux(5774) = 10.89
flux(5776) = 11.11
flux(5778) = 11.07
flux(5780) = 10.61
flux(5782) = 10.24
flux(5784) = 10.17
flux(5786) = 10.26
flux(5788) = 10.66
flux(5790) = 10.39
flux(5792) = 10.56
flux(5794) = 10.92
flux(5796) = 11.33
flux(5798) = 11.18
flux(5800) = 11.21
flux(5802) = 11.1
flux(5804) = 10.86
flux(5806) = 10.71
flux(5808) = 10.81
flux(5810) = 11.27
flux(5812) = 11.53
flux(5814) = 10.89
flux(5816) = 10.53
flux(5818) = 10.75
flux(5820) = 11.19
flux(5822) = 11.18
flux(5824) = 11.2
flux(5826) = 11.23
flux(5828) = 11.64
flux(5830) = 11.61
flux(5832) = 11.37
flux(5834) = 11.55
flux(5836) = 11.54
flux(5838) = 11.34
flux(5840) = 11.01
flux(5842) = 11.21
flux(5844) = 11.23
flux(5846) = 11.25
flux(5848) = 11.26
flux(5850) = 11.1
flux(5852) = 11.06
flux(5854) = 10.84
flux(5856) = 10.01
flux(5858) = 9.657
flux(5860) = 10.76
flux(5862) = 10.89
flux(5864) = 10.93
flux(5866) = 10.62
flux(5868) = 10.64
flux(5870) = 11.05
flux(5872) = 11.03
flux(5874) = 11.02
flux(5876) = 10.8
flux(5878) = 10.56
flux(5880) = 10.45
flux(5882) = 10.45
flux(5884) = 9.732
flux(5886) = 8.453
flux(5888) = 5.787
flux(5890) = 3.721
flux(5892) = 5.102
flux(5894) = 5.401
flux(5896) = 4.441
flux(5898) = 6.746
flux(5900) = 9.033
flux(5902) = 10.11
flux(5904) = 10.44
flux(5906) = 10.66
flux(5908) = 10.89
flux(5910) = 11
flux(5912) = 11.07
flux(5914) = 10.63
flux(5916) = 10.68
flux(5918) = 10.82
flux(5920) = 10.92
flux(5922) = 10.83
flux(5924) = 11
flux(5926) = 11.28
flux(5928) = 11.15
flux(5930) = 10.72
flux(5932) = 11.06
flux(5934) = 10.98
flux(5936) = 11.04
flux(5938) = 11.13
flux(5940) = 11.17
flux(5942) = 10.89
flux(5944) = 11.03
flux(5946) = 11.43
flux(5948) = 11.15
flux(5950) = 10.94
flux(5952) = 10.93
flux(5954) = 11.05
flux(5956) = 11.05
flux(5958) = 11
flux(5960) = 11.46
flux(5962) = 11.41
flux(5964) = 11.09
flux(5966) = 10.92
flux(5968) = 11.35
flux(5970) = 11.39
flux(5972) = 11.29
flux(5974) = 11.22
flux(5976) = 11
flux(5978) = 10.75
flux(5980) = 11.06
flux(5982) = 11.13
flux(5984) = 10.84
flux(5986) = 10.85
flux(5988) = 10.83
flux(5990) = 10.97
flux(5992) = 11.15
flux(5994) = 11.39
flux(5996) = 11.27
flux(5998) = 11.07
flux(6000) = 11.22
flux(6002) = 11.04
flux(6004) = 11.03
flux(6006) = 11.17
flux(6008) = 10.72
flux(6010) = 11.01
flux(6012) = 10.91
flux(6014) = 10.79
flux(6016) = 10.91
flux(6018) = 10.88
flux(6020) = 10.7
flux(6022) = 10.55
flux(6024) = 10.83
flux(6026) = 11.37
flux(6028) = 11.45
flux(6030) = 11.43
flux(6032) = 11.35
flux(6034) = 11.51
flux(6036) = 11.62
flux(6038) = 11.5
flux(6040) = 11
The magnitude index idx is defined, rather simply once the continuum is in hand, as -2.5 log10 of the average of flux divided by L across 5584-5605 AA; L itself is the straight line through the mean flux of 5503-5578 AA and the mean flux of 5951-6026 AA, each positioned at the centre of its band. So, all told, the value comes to 0.10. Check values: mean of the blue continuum 9.67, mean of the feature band 8.96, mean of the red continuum 11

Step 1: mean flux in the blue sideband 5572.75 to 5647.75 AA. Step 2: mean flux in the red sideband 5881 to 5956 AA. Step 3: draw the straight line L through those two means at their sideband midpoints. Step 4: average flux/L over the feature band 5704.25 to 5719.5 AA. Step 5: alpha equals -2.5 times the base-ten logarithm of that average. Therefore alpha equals -0.04 mag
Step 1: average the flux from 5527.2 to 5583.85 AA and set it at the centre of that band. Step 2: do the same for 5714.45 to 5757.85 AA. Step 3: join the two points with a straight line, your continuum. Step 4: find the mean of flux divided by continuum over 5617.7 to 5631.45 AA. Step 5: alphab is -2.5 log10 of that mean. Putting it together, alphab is 0.03 mag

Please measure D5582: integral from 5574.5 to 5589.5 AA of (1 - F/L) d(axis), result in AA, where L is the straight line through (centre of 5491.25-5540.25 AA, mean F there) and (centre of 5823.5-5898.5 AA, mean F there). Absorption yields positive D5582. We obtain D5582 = 0.4 AA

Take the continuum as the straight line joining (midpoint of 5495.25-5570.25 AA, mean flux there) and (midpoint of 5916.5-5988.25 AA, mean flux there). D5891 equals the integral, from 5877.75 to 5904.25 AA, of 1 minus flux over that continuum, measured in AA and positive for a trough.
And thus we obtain 7.59 AA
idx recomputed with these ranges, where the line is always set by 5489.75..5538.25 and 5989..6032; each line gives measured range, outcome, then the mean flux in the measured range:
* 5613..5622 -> 0.038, 9.47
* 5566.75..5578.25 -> 0.028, 9.42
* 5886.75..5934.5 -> 0.153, 9.33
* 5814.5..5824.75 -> -0.052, 11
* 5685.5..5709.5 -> -0.024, 10.3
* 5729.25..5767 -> -0.066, 10.9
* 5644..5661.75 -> -0.024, 10.1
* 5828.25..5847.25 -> -0.085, 11.4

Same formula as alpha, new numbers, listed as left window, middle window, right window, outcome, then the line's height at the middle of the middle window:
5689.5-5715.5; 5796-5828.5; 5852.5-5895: -0.14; 9.73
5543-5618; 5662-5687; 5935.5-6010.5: -0.04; 9.96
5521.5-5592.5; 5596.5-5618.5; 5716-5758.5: 0.04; 10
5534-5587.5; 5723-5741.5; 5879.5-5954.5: -0.10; 9.8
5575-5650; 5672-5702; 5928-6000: -0.04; 10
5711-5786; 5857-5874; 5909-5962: 0.02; 10.9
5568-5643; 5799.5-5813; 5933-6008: -0.06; 10.5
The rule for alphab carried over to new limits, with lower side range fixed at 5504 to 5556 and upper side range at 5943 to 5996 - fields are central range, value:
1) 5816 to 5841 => -0.061 mag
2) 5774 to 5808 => -0.025 mag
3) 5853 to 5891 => 0.097 mag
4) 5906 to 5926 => 0.005 mag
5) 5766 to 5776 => -0.064 mag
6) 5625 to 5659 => -0.019 mag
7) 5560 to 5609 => 0.052 mag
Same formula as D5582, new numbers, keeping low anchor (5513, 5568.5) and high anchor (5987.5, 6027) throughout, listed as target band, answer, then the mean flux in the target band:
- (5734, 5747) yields -0.9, 11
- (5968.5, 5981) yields -0.3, 11.1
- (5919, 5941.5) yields -0.5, 11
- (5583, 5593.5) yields 1.3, 8.72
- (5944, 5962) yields -0.5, 11.1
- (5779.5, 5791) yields 0.1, 10.4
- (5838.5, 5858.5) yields -0.6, 10.9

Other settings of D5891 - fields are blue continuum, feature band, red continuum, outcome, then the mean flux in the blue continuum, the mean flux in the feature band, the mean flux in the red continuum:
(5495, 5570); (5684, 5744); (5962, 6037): -1.67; 9.63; 10.5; 11.1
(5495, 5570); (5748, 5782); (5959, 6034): -1.77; 9.63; 10.9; 11.1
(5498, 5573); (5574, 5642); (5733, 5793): 2.18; 9.64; 9.7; 10.8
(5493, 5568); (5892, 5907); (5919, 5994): 4.09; 9.64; 7.92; 11.1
